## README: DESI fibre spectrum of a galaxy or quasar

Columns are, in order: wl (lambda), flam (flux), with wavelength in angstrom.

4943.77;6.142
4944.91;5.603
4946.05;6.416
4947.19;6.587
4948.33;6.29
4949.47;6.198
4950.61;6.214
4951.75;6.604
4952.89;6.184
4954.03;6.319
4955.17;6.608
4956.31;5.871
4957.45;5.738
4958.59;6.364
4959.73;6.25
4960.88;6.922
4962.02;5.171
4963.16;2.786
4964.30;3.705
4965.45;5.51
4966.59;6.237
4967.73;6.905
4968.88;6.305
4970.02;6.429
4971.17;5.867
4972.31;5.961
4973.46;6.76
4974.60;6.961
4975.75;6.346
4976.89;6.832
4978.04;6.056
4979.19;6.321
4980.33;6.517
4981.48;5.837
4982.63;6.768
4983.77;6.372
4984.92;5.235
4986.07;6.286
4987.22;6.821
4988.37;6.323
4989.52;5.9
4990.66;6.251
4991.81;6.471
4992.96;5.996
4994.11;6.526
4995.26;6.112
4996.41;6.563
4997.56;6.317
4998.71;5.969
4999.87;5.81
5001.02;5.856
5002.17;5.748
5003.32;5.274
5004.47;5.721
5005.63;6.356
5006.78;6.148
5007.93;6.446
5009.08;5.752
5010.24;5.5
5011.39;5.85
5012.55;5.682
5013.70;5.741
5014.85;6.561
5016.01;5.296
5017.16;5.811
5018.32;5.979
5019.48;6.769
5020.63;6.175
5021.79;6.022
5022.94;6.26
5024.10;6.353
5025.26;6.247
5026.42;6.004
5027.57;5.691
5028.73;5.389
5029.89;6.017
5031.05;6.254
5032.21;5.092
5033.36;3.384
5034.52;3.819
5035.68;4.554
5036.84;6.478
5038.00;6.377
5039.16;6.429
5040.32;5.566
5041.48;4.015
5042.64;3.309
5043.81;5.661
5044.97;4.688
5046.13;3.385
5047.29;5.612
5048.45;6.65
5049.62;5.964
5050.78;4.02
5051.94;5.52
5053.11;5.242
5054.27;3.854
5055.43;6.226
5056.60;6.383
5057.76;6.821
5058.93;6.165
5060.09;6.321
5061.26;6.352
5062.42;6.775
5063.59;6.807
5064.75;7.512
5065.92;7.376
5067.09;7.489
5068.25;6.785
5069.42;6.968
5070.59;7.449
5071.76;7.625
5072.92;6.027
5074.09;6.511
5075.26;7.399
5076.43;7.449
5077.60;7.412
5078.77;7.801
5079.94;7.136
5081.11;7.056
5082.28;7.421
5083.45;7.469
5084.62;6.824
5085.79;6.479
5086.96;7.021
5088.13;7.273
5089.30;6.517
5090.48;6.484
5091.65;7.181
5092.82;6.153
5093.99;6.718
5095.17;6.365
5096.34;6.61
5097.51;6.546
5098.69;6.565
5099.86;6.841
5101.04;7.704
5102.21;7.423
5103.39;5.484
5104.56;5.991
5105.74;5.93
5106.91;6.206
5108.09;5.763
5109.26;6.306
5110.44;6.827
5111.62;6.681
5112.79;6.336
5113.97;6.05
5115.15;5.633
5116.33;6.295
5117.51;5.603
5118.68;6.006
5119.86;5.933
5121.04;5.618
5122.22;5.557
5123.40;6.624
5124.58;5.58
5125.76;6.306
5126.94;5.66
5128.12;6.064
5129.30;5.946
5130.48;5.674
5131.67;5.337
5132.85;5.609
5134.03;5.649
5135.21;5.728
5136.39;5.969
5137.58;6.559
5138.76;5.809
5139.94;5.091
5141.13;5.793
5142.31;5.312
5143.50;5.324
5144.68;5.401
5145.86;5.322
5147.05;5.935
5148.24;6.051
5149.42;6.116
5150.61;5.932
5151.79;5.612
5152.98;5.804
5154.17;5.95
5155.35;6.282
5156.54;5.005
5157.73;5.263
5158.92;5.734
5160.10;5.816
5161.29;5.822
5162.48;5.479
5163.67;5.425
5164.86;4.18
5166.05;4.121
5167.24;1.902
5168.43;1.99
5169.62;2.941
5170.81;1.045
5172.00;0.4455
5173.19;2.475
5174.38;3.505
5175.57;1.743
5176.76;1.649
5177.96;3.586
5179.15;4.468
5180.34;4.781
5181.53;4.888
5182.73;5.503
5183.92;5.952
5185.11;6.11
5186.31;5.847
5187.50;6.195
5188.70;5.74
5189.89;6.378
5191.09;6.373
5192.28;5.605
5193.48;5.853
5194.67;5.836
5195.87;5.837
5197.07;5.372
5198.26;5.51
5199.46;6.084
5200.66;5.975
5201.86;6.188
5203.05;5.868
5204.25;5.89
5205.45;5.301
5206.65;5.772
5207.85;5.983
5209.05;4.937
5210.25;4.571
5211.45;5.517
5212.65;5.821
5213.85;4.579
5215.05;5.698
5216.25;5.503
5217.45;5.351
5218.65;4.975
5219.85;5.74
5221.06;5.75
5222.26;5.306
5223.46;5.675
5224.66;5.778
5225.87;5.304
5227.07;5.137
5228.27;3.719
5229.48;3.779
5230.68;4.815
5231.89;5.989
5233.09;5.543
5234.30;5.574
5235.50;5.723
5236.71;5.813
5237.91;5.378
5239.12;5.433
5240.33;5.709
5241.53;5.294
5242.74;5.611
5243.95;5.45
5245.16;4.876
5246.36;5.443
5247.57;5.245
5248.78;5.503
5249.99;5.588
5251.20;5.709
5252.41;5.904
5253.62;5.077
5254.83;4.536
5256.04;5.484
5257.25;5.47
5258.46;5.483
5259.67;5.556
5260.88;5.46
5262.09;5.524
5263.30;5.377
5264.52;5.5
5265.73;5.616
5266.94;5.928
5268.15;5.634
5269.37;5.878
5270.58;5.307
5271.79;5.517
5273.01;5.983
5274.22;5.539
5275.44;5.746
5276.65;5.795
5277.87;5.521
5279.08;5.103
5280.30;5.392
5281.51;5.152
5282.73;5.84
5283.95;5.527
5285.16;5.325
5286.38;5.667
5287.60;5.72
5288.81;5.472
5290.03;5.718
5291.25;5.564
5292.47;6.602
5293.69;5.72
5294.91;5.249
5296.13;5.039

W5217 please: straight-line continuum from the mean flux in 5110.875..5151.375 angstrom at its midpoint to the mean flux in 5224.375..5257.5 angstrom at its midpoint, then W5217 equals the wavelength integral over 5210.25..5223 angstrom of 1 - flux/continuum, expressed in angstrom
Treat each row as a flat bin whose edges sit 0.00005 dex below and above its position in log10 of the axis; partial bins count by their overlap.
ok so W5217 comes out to 0.1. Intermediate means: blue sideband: 5.84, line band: 5.39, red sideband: 5.31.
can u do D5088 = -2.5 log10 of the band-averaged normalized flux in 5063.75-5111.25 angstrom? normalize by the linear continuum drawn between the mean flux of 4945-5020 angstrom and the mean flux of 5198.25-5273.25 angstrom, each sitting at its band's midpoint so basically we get -0.177 mag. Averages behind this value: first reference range 6.08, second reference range 5.45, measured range 6.85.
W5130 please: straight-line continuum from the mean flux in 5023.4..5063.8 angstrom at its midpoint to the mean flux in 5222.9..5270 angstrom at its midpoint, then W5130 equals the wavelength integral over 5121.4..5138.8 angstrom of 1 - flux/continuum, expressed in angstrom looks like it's -1.29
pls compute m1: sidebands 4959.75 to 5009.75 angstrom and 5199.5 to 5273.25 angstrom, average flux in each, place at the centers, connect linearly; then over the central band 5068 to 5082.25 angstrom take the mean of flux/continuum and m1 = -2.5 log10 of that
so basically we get -0.22 mag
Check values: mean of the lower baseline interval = 6.06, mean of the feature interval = 7.15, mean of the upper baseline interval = 5.45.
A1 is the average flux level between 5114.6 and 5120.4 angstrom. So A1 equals 5.9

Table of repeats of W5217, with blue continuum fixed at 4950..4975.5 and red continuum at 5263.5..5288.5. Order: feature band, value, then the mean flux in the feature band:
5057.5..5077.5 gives -3.7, 6.94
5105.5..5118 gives -0.8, 6.16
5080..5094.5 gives -2.7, 6.9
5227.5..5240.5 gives 1.0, 5.21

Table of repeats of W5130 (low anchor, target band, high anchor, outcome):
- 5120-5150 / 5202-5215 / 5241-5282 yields 0.3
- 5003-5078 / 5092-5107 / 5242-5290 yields -1.8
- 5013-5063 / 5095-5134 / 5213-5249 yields -4.6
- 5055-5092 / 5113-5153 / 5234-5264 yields 4.0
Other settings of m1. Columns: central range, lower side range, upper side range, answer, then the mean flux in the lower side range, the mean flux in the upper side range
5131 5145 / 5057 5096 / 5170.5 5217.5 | 0.056 mag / 6.94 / 5.02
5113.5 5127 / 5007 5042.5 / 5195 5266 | -0.065 mag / 5.69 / 5.43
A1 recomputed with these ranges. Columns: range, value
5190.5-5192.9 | 5.99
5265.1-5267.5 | 5.78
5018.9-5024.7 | 6.32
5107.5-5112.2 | 6.39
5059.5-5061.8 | 6.34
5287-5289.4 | 5.61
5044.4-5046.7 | 4.04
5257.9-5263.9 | 5.49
